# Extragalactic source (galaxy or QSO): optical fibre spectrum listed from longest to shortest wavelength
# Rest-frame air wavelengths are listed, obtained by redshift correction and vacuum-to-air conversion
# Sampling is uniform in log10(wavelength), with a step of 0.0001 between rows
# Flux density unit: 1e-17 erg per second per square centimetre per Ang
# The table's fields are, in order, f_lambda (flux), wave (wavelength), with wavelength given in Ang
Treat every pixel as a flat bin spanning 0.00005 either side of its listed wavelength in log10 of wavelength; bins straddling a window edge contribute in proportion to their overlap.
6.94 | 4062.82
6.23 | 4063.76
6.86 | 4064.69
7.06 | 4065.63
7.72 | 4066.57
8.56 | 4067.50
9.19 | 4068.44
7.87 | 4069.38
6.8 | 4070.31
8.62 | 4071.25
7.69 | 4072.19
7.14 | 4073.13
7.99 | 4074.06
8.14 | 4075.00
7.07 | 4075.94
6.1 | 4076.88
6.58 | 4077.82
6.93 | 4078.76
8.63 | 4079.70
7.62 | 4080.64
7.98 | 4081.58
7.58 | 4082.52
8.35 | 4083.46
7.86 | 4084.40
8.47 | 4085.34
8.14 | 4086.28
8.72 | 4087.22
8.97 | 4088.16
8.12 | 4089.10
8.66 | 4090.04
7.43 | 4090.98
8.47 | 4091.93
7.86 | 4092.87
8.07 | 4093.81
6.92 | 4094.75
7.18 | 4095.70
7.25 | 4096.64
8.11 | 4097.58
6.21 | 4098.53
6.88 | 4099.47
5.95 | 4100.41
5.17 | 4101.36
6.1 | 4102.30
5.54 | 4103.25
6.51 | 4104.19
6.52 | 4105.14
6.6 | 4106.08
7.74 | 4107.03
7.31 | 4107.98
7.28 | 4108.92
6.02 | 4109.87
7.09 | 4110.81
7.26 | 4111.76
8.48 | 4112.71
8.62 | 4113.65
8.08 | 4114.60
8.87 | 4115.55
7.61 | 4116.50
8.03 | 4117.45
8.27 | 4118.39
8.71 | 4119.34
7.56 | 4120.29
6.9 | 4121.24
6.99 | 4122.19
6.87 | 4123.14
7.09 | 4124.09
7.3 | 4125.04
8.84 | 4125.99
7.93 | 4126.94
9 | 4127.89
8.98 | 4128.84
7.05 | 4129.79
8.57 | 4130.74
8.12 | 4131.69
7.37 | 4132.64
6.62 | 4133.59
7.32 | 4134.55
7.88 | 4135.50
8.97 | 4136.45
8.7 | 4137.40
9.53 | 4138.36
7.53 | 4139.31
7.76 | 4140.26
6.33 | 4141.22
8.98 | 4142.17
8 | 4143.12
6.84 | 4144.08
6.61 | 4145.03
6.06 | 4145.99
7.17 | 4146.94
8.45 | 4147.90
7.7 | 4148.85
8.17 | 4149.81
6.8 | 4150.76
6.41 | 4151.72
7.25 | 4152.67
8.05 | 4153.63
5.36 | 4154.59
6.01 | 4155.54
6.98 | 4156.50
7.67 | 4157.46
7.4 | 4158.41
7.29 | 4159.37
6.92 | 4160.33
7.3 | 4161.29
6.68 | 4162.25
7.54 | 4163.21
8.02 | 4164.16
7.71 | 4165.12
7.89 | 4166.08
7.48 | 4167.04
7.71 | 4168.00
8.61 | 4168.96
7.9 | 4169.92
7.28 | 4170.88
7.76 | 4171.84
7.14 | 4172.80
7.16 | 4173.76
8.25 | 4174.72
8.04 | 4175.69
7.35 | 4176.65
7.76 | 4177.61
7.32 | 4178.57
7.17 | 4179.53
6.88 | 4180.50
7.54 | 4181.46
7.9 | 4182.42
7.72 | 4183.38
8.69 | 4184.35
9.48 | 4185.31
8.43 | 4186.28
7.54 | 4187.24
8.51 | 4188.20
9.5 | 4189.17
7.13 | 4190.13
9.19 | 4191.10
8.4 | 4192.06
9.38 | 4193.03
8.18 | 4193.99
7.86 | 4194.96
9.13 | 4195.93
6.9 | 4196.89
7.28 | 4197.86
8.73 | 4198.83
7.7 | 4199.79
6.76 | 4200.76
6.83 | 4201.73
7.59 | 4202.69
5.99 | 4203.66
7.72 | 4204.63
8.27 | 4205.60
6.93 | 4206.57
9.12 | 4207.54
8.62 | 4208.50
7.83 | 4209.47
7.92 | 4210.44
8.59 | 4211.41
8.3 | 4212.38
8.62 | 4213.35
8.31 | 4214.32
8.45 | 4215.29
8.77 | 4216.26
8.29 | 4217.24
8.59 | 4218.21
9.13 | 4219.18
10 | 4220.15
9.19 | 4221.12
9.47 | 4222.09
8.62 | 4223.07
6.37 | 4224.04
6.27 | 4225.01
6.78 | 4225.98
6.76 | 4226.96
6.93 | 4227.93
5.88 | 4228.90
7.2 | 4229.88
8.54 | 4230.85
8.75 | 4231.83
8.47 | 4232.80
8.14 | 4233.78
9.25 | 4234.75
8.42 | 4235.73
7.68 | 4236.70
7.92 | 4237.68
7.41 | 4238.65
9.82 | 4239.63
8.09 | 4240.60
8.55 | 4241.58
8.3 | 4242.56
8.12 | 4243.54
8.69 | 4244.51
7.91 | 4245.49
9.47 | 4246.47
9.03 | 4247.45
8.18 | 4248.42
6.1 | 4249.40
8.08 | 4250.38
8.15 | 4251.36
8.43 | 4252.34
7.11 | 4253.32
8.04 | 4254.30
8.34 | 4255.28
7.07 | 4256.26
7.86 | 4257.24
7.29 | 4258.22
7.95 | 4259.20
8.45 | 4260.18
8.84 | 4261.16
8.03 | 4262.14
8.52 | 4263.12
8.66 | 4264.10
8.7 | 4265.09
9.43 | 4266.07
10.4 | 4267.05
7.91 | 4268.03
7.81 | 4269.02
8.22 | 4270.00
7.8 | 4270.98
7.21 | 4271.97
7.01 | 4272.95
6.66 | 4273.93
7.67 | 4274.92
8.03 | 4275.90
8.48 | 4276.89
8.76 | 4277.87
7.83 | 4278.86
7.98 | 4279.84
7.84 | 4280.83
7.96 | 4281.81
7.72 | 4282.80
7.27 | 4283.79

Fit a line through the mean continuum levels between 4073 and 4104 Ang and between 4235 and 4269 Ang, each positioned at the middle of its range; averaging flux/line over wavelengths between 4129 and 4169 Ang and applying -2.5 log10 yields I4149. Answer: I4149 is 0.04 mag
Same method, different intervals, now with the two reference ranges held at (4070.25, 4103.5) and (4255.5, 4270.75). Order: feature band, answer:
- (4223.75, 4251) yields 0.04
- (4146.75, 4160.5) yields 0.09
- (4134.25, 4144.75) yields -0.03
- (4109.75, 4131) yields -0.03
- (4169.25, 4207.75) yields 0.02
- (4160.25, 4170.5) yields 0.03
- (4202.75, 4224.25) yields -0.03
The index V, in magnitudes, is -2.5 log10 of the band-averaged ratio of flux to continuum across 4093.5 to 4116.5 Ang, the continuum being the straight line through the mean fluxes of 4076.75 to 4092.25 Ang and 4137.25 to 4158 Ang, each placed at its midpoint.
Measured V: 0.10 mag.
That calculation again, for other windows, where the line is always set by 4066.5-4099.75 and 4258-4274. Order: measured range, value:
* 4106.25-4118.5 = 0.022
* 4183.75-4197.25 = -0.055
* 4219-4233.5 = 0.036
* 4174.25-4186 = 0.024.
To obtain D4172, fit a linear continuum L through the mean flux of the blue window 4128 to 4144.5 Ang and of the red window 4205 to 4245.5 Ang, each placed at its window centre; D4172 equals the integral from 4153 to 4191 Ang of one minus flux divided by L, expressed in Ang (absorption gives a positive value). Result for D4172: 1.91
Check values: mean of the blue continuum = 7.94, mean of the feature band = 7.63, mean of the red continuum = 8.17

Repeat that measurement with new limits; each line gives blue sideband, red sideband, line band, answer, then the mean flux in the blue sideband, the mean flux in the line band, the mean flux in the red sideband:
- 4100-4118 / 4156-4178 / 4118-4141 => -2.0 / 7.1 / 7.89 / 7.55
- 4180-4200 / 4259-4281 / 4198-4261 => 1.2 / 8.2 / 8.03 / 8.19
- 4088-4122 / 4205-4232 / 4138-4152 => 0.3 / 7.38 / 7.49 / 8.08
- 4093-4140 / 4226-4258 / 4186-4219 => -1.1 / 7.51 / 8.11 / 8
